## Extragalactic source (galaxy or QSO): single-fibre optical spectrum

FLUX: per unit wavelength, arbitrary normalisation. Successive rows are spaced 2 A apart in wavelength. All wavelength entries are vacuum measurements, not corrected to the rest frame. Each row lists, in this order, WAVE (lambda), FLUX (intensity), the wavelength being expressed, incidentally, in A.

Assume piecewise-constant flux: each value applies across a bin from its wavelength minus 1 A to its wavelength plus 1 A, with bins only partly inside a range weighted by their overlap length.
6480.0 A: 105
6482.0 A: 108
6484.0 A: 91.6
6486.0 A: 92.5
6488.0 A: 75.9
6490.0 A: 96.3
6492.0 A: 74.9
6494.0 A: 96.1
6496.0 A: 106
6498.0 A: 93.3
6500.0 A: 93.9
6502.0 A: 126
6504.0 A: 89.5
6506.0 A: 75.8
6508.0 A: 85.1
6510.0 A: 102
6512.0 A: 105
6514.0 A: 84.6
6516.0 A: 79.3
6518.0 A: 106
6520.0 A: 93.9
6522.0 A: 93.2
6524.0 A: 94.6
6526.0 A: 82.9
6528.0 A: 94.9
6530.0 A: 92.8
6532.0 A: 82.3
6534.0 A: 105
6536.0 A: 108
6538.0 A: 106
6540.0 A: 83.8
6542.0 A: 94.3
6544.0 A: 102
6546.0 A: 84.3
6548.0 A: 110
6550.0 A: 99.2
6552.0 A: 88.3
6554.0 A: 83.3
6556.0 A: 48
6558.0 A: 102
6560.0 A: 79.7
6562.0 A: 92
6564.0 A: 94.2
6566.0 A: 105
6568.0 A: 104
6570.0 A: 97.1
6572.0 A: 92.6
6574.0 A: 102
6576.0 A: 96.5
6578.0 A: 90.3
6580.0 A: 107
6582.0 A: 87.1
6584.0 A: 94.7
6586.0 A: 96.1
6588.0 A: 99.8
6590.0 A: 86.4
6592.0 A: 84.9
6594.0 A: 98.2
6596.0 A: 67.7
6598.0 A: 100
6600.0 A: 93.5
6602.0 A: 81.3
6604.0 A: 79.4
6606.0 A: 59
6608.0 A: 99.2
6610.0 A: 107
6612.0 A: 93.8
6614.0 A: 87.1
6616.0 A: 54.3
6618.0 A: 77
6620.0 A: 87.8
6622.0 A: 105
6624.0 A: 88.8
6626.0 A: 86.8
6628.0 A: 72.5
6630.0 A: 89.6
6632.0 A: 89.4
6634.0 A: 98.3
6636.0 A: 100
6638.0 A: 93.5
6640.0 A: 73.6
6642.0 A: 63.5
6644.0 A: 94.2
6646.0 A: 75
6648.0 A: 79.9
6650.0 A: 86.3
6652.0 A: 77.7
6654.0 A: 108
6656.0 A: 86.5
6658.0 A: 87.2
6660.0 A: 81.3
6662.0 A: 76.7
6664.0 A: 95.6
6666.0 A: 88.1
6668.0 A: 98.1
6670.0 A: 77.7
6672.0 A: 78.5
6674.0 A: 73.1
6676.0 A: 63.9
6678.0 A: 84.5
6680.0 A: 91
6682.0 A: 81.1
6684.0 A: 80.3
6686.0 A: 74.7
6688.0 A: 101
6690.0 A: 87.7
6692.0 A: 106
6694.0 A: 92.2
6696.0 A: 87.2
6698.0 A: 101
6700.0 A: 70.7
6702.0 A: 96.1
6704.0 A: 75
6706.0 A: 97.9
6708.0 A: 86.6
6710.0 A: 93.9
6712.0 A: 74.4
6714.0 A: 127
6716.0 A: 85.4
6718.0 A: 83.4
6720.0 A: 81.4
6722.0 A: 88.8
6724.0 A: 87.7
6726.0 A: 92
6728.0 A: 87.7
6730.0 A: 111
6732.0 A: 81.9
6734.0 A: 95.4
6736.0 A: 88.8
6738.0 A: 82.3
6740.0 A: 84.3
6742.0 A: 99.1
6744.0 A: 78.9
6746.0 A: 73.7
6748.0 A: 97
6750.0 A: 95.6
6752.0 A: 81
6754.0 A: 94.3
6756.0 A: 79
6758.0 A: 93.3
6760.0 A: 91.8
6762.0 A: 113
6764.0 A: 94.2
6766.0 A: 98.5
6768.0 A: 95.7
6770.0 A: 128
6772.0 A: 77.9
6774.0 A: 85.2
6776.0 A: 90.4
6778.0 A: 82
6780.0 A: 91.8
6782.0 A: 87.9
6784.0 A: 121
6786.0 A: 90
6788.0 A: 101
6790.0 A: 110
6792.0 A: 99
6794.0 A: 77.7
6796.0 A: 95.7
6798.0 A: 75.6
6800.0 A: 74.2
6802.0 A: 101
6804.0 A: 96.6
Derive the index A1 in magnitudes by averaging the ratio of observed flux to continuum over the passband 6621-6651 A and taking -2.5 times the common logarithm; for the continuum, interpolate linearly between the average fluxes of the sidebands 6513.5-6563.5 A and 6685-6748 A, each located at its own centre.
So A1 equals 0.05 mag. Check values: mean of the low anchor 91.7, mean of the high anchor 89.6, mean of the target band 86.4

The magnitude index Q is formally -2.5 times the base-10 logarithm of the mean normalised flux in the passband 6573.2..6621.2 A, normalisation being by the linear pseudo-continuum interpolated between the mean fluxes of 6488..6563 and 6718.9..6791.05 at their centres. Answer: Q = 0.046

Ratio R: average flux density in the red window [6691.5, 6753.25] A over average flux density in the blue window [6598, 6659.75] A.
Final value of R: 1.04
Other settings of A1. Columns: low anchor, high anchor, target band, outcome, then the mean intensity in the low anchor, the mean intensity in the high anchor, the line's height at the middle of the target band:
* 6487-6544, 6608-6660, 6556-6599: -0.04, 93.8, 86.7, 90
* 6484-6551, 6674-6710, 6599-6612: 0.04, 94.2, 86.7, 90.4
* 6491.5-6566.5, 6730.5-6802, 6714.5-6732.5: 0.02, 93.1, 91.8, 92.1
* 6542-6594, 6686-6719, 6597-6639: 0.06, 93.2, 91.1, 92.4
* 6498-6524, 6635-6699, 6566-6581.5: -0.09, 94.5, 85.8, 91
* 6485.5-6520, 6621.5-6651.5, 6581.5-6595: -0.05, 93.1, 86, 88.5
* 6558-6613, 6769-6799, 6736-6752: 0.08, 92.3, 94.2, 93.8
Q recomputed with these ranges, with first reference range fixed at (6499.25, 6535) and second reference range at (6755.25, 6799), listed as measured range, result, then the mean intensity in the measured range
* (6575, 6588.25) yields -0.020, 95.7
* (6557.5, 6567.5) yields -0.009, 94.7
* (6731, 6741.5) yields 0.087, 87.1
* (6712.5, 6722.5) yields 0.022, 92.5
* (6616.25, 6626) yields 0.089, 86.6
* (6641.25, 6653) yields 0.180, 79.8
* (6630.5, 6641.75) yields 0.060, 89.1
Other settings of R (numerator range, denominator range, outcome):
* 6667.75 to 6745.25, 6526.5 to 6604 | 0.95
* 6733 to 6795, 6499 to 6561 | 1.00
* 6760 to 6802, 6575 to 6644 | 1.07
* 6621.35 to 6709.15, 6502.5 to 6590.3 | 0.92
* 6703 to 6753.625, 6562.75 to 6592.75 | 0.93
